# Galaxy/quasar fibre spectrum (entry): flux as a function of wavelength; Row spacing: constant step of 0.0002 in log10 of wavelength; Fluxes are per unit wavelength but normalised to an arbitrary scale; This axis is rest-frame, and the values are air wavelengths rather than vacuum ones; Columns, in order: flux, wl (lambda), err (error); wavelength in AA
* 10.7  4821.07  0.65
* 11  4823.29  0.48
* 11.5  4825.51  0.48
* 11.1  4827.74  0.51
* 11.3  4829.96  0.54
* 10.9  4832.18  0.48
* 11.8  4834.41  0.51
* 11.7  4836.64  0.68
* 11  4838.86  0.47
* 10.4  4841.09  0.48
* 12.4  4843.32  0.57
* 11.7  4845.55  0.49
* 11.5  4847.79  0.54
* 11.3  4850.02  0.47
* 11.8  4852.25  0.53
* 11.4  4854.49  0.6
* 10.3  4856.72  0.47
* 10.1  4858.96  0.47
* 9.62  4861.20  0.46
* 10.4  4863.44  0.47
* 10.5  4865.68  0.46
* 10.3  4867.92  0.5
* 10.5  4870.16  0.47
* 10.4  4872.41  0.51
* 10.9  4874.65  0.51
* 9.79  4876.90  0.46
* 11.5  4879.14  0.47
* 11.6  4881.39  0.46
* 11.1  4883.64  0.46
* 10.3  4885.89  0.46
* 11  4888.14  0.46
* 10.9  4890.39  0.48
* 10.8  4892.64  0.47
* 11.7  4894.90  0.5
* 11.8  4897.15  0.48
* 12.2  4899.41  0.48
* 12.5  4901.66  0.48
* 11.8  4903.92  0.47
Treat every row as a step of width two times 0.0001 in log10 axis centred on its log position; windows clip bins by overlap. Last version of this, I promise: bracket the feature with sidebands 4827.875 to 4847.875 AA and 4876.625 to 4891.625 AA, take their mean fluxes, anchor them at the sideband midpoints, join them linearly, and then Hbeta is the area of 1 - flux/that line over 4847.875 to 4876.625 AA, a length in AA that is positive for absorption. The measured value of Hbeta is 1.4 AA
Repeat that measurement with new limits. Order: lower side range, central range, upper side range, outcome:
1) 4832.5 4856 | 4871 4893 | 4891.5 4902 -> 1.6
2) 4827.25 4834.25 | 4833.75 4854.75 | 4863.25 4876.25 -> -1.1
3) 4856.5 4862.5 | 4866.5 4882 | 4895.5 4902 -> 0.1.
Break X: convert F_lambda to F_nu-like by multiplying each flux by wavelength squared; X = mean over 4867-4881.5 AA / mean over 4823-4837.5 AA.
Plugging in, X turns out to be 0.96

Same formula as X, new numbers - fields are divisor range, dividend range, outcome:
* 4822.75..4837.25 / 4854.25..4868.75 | 0.92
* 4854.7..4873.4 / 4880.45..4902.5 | 1.12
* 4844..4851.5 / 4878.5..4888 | 0.97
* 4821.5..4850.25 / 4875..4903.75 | 1.02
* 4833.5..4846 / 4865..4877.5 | 0.92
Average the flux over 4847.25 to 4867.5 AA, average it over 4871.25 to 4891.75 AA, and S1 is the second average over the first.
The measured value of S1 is 1.0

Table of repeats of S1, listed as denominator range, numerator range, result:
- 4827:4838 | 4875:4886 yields 0.96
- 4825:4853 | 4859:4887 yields 0.93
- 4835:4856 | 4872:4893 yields 0.95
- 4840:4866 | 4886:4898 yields 1.02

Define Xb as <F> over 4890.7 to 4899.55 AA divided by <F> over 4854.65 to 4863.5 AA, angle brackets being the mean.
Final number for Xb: 1.13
